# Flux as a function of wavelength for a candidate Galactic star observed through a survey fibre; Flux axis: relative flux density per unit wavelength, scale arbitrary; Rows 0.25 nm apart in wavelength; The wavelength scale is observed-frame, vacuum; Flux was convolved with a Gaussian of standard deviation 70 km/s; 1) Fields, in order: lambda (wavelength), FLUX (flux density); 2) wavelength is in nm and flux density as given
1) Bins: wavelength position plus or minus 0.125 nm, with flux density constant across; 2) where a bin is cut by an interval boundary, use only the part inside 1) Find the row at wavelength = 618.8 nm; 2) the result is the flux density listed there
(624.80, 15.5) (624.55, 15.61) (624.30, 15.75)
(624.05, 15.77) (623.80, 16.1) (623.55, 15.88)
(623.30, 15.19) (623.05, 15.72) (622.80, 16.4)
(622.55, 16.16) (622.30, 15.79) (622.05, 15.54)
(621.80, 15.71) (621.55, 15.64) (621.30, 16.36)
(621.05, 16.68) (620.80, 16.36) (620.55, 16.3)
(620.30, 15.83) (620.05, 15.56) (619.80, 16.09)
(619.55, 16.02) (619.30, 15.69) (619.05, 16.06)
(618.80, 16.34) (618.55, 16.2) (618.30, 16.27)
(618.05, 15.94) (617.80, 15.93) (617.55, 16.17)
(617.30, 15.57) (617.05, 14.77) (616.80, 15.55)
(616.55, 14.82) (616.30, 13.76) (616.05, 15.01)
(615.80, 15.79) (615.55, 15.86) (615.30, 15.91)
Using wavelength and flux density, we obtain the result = 16.34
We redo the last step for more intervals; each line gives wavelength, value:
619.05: 16.06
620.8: 16.36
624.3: 15.75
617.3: 15.57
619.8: 16.09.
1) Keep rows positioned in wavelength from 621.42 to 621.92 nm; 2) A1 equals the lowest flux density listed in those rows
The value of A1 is 15.64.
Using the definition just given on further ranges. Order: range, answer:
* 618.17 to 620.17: 15.56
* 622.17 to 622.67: 15.79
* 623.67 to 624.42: 15.75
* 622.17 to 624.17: 15.19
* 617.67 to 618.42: 15.93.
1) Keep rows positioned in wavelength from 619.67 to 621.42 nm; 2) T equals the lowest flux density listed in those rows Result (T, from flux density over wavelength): 15.56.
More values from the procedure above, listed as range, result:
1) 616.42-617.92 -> 14.77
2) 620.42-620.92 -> 16.3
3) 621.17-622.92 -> 15.54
